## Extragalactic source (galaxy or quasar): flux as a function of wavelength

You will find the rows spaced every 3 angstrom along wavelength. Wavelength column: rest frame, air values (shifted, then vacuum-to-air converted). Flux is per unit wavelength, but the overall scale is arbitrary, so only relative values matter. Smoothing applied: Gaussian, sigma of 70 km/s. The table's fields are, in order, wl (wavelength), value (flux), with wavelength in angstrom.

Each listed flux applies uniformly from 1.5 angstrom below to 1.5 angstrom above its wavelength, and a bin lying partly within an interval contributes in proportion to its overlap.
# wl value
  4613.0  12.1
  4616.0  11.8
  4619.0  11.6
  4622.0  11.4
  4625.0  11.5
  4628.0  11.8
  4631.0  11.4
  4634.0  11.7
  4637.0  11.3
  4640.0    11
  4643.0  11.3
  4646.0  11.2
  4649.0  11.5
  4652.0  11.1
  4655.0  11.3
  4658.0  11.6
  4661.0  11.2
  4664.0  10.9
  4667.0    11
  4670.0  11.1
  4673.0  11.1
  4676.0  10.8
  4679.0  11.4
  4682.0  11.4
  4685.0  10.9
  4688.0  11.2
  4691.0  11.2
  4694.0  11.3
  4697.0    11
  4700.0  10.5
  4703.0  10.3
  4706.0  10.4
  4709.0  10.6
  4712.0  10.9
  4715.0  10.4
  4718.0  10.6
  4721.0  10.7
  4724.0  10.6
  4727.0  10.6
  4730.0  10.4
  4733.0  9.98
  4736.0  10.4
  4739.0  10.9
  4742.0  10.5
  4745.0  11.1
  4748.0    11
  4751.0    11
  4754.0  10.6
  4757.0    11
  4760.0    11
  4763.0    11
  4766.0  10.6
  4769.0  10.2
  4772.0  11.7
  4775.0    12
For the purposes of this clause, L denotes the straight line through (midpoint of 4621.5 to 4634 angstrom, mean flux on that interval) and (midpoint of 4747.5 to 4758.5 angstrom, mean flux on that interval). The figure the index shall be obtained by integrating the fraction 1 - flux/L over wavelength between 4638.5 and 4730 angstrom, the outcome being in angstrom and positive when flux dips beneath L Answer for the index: 2.41 angstrom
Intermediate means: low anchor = 11.6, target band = 11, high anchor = 10.9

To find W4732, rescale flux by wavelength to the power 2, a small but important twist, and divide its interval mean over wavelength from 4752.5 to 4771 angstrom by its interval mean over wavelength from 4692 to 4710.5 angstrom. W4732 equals 1.0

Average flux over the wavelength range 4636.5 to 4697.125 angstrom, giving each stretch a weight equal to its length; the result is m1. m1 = 11.2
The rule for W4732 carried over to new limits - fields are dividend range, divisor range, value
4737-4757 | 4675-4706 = 1.01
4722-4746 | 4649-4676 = 0.97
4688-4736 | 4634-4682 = 0.97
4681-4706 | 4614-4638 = 0.97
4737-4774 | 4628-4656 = 1.01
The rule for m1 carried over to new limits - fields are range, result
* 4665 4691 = 11.1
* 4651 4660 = 11.3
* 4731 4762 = 10.7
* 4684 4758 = 10.7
